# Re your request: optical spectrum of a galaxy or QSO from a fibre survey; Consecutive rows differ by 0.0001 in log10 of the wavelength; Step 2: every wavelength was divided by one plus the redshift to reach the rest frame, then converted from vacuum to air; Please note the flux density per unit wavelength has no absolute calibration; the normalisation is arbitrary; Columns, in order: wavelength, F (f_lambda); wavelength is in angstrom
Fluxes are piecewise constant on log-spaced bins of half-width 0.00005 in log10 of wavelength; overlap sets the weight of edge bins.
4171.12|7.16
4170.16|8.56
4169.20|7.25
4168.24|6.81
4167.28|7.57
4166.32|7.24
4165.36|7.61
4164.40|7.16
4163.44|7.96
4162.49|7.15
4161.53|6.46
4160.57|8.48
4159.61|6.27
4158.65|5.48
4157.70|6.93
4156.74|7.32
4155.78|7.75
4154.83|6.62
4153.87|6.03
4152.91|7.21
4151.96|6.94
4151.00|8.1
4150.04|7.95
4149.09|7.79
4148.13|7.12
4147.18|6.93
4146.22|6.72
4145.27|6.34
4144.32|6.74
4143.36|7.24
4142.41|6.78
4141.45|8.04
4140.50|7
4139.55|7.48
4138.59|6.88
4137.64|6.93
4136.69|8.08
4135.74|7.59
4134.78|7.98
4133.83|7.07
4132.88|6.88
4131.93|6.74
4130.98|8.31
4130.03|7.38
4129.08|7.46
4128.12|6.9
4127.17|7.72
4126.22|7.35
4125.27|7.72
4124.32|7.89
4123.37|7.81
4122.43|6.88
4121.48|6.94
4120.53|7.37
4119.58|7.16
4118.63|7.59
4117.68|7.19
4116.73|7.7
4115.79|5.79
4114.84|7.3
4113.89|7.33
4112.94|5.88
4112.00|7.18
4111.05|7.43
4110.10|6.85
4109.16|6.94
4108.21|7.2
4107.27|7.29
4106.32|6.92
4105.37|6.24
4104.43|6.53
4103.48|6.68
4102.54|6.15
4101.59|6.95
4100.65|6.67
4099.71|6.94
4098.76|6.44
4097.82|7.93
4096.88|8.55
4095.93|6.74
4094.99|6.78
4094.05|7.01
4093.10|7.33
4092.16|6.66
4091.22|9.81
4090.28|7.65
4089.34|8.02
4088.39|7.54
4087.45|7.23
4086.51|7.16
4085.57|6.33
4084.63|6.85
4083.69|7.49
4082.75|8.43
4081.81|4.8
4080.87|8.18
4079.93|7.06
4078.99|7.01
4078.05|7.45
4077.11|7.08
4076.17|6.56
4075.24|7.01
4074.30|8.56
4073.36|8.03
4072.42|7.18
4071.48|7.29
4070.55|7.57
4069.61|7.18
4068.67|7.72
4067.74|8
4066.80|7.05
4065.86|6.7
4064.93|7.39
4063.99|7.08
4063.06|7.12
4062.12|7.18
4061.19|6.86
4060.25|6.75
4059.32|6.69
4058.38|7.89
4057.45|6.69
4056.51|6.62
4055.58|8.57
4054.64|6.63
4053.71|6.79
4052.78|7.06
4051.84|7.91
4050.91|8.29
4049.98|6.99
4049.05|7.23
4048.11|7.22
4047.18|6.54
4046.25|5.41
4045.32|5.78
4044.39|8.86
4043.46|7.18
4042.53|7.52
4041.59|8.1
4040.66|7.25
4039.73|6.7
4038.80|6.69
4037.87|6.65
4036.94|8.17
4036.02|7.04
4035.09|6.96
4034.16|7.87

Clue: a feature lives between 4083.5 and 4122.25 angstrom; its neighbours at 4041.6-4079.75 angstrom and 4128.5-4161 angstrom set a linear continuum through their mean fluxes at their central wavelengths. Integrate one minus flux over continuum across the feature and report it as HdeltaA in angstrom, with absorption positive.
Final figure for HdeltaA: 0.5 angstrom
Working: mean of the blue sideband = 7.22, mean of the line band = 7.11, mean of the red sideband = 7.19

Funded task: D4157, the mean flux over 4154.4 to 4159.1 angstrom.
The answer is 6.84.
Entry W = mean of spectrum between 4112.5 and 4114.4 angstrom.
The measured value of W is 6.61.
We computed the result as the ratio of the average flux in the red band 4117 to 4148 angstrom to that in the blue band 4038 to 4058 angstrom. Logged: 1.02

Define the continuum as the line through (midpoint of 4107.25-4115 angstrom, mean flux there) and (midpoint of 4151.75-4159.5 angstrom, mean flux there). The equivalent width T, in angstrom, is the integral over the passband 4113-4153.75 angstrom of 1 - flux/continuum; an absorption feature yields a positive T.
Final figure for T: -2.2 angstrom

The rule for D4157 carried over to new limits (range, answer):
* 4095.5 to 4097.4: 7.66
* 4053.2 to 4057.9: 7.06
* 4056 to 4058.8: 7.08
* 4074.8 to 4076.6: 6.82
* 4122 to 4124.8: 7.56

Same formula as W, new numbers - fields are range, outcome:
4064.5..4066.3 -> 7.07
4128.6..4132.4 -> 7.47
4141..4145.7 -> 7.02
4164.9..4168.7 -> 7.31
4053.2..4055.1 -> 6.74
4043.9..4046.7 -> 6.7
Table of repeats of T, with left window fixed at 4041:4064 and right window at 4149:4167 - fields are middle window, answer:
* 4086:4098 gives -0.66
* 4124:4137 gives -0.59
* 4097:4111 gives 0.52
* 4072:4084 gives -0.22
